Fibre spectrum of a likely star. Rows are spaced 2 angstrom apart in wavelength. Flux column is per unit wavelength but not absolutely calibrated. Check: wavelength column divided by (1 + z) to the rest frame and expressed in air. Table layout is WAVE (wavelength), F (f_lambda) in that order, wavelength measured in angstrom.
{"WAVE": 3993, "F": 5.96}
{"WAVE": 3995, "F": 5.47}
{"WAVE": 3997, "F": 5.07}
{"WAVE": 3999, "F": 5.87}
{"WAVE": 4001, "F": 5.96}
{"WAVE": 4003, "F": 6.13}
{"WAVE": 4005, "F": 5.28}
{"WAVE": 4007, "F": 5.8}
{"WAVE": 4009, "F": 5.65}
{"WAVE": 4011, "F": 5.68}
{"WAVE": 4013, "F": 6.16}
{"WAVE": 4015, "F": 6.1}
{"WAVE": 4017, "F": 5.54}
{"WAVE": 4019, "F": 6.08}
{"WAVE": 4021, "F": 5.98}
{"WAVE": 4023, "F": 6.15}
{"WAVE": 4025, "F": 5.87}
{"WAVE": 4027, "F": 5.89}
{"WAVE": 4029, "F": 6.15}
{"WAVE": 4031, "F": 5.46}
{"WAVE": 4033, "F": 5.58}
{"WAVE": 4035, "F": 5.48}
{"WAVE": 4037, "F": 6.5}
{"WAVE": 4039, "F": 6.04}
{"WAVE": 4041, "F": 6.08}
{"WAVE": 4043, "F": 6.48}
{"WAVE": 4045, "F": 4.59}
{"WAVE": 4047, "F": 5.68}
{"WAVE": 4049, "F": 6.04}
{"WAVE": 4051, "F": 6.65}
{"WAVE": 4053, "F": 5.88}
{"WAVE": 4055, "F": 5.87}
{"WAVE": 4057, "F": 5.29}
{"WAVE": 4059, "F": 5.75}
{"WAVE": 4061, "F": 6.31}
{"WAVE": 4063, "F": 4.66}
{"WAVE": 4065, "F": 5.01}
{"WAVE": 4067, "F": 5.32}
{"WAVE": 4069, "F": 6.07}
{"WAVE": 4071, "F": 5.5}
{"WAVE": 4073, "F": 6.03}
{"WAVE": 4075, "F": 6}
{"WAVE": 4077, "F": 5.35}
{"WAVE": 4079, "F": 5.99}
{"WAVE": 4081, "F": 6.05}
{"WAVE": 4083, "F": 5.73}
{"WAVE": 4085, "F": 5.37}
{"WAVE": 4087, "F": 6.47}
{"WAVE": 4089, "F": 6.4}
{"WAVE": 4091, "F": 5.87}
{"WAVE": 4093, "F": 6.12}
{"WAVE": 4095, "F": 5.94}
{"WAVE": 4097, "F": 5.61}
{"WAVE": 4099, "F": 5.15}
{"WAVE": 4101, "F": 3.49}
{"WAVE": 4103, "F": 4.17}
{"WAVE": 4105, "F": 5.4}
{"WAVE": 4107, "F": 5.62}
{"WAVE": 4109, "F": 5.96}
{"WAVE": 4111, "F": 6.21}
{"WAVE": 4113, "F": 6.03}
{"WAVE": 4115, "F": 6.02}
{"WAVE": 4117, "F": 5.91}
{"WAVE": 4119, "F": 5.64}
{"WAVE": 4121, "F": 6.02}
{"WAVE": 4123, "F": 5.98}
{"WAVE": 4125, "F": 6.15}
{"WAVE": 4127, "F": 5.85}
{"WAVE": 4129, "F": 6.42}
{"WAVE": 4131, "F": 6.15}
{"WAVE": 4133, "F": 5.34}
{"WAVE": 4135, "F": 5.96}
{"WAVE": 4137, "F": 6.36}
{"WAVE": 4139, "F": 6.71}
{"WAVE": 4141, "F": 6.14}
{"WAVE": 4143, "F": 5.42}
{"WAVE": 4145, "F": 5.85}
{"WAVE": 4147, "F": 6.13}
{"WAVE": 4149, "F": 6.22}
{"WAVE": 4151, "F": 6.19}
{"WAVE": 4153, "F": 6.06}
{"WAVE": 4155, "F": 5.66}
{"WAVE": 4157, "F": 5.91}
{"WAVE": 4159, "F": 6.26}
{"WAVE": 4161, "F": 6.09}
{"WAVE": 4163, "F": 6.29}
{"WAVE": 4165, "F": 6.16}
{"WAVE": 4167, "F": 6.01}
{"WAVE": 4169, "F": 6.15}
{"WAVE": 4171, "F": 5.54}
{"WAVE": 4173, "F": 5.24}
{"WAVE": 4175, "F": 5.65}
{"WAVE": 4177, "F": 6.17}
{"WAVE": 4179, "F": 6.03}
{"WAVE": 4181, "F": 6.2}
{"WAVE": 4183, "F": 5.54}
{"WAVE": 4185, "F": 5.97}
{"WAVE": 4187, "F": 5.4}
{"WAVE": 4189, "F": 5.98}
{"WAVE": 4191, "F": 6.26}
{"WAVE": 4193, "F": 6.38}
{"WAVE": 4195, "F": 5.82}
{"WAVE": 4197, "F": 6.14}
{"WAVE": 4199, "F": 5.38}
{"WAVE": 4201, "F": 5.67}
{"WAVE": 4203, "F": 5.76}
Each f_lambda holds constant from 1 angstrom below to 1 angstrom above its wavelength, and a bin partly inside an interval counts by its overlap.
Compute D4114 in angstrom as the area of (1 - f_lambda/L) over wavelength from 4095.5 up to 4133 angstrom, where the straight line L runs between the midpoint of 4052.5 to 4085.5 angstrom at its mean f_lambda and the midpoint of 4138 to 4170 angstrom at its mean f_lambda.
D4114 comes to 1.5 angstrom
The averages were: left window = 5.66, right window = 6.08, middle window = 5.65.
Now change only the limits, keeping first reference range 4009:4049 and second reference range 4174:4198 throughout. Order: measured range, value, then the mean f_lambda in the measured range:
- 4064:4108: 2.4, 5.58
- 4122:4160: -0.7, 6.04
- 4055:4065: 0.7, 5.49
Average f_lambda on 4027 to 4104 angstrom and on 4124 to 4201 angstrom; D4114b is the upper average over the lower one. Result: 1.0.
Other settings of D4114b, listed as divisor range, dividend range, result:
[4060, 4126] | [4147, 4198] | 1.05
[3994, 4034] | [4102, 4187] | 1.02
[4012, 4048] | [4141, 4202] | 1.01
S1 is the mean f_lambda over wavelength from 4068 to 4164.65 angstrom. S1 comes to 5.86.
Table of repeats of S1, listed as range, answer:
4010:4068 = 5.8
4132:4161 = 6.02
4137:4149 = 6.09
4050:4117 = 5.68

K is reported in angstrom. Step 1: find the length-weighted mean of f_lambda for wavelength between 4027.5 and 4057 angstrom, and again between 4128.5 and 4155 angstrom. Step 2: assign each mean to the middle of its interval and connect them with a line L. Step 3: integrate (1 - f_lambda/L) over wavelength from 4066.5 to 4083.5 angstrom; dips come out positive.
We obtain 0.4 angstrom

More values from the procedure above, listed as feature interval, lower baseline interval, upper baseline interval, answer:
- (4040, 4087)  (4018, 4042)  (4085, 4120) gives 0.5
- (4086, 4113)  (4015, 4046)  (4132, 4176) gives 1.5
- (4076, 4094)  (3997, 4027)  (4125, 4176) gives 0.0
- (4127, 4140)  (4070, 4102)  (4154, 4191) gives -0.7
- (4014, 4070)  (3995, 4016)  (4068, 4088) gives 0.0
